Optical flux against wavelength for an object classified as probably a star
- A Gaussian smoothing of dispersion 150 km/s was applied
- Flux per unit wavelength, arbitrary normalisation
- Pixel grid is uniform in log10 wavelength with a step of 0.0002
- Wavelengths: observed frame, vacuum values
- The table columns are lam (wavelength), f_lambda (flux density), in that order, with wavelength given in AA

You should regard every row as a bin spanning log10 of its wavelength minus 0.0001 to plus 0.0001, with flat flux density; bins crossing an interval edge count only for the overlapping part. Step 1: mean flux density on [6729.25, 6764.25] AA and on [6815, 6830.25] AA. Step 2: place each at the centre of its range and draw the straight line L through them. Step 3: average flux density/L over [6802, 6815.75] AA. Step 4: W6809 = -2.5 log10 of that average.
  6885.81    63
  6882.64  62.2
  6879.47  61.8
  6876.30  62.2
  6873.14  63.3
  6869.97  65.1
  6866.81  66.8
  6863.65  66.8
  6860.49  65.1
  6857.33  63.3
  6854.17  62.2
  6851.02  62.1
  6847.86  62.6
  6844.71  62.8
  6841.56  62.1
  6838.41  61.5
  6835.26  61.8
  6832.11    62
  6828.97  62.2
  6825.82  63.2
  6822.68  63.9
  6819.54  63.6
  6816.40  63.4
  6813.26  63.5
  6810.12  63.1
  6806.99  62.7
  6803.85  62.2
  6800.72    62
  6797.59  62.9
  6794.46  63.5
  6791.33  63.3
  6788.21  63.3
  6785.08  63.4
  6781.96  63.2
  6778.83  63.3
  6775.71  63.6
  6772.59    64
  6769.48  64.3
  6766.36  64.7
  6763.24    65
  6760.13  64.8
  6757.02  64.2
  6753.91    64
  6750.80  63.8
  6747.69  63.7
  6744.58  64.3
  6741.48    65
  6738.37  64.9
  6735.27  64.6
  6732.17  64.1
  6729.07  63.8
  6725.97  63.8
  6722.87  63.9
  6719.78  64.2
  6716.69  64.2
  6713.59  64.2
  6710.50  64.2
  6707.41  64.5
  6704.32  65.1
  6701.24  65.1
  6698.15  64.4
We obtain 0.01 mag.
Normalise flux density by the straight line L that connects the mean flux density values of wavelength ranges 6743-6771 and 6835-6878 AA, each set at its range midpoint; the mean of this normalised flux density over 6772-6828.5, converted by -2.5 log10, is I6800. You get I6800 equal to 0.01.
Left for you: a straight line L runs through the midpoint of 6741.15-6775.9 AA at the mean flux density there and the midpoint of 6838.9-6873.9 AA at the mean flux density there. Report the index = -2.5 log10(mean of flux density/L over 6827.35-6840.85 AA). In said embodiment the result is 0.03 mag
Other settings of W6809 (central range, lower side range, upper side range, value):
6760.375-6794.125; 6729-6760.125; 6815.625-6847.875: -0.003 mag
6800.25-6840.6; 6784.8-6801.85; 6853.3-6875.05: 0.017 mag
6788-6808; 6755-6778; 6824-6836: 0.009 mag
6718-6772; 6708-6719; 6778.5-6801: -0.009 mag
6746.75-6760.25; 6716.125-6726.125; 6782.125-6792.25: -0.006 mag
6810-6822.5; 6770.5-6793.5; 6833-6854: -0.013 mag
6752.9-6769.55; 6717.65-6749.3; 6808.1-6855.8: -0.013 mag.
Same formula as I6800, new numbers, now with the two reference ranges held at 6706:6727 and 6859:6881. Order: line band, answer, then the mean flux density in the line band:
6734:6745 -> -0.01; 64.8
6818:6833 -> 0.02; 63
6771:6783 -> 0.01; 63.5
